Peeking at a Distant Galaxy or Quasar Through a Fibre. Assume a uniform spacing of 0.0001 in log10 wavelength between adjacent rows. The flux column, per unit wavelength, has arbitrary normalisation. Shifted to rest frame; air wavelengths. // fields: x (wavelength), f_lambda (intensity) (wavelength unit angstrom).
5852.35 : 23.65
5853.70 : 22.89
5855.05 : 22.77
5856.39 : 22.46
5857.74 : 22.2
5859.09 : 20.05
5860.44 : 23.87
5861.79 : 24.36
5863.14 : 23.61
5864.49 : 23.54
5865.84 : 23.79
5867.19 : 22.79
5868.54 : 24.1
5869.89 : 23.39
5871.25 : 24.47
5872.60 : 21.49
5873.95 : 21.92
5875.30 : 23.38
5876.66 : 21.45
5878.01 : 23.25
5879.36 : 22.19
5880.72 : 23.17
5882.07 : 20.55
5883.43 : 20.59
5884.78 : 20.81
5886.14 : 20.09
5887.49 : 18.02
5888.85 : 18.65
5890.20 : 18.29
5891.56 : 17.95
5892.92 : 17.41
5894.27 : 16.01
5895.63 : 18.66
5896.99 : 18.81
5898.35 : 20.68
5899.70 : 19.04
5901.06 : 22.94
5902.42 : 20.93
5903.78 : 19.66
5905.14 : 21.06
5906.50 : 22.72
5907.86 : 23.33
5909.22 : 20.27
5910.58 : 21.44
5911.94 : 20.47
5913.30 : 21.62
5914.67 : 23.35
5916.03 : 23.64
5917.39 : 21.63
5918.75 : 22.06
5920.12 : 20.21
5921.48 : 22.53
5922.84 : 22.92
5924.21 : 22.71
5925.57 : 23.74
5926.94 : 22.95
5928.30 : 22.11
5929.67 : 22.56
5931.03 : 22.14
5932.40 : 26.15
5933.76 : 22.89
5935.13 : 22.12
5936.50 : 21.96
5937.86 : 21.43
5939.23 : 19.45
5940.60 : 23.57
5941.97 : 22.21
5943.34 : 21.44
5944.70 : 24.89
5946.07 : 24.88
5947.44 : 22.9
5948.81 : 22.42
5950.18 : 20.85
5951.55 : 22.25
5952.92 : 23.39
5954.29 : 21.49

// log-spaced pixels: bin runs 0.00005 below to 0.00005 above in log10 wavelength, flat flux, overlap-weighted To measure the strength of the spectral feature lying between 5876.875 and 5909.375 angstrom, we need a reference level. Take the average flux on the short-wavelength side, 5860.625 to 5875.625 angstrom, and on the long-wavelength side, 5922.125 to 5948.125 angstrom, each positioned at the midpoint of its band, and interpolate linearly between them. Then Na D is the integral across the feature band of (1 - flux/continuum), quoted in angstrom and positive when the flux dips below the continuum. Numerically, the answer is 4.1 angstrom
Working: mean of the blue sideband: 23.4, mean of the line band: 20.2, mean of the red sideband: 22.8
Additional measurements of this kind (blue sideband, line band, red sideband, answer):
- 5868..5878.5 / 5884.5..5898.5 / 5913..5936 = 2.6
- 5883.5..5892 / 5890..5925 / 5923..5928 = 0.6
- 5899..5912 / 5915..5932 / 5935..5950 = -0.5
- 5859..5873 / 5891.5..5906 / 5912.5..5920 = 2.0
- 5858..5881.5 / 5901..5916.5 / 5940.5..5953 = 0.8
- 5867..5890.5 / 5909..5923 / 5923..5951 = 0.3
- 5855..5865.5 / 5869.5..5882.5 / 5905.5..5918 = 0.1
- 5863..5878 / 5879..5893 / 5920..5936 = 1.9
